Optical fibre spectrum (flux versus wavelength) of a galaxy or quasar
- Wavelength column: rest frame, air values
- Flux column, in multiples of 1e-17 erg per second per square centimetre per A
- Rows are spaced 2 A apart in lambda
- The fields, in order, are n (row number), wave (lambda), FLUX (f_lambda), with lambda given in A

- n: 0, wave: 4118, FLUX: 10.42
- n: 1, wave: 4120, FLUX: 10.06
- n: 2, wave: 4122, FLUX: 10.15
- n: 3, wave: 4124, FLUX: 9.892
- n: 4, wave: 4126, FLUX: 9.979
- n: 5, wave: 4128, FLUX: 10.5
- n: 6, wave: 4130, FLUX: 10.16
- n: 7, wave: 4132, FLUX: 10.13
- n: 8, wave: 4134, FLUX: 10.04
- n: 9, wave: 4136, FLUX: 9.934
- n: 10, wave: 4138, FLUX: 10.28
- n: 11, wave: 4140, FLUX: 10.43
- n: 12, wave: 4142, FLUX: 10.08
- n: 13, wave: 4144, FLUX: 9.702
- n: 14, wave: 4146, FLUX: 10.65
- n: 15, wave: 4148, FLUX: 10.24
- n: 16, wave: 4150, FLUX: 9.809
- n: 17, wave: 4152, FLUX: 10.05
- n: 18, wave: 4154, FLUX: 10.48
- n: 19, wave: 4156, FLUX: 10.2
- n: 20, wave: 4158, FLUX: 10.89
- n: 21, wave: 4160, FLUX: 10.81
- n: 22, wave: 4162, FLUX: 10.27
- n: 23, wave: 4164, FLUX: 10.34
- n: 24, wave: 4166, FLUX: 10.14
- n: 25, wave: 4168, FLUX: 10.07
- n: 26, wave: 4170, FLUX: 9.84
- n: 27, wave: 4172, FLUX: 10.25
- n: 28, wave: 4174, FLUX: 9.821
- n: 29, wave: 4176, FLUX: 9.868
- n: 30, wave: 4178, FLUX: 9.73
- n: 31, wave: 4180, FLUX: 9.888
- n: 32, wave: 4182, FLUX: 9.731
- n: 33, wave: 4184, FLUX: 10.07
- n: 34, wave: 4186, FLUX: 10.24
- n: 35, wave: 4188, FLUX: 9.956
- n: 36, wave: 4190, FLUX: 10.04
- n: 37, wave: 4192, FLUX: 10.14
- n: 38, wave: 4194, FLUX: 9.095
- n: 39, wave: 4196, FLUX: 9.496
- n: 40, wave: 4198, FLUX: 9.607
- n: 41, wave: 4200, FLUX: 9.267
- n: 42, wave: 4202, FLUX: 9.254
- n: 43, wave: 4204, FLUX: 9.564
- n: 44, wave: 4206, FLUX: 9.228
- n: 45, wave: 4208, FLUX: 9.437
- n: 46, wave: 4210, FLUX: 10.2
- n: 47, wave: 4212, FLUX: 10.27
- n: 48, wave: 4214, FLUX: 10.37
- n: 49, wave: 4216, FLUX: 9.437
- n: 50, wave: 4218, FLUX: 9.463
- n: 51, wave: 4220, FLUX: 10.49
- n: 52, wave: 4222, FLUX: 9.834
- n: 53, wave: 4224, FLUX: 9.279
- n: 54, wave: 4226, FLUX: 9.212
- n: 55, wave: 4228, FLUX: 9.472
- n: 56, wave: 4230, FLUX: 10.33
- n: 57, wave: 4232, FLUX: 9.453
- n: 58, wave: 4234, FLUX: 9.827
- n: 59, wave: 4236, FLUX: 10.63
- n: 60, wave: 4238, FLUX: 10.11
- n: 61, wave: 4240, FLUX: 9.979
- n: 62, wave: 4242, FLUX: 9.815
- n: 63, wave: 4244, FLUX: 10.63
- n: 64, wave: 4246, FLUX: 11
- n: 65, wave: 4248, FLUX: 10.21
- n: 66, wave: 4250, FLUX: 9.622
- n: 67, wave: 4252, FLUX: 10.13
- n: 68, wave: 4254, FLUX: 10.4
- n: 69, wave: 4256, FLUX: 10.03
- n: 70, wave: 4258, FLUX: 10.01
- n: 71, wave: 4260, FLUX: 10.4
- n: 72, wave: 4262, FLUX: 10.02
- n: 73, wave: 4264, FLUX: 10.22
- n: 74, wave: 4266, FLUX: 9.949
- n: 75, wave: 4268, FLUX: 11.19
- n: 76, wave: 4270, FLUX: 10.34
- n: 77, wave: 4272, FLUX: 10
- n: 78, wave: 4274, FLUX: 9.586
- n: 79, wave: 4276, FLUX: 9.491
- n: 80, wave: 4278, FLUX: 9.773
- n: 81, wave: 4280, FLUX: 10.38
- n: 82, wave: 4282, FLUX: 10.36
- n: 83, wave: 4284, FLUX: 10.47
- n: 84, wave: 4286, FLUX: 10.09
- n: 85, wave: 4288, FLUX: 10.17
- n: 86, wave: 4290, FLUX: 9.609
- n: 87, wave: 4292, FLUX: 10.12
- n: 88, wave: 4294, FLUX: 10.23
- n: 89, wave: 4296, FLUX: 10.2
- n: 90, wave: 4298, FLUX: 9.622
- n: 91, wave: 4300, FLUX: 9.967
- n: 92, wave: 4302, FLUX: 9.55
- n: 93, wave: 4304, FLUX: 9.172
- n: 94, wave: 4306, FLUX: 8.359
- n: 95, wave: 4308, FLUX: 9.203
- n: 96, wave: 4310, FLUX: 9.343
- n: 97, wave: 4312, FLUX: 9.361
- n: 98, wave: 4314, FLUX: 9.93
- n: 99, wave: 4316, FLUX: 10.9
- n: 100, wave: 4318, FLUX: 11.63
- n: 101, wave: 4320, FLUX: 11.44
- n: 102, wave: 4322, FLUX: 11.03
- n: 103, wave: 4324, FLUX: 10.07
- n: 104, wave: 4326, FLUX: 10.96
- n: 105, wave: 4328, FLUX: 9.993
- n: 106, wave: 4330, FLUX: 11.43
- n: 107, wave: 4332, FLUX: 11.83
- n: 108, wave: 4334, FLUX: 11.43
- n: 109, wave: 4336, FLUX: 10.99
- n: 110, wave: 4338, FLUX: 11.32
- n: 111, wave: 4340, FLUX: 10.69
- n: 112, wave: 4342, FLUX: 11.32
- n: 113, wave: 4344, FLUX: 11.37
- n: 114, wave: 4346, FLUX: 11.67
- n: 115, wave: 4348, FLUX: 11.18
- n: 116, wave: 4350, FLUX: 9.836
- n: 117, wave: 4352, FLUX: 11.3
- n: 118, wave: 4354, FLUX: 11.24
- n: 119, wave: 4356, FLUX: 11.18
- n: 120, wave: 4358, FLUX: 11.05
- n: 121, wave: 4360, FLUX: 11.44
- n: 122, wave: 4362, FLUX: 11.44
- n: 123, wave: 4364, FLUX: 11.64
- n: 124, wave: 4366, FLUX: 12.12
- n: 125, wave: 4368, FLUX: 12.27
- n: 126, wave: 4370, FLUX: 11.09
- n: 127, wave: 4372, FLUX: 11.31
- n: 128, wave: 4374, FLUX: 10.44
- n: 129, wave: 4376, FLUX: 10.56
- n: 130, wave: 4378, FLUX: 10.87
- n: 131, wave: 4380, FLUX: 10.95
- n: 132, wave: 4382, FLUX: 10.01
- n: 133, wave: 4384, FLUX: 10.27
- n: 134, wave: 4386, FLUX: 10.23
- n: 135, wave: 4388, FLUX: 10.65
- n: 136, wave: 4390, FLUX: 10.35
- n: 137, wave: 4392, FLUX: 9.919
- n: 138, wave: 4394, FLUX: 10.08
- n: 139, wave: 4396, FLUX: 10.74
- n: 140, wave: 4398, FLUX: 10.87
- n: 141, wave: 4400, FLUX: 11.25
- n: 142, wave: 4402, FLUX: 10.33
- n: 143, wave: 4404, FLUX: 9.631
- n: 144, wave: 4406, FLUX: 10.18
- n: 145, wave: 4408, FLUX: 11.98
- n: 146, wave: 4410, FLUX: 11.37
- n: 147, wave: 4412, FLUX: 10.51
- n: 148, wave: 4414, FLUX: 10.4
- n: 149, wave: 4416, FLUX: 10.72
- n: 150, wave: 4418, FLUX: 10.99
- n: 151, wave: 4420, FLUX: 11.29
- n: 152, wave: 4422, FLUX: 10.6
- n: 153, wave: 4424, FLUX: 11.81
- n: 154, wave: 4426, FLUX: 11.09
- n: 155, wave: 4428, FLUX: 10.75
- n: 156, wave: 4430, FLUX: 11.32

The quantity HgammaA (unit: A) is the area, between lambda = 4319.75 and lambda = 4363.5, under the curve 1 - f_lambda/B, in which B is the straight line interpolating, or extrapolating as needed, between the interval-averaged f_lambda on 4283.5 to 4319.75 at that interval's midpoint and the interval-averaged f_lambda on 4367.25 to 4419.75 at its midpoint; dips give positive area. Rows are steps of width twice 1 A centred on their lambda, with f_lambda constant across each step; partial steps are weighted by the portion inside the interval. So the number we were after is -3.6 A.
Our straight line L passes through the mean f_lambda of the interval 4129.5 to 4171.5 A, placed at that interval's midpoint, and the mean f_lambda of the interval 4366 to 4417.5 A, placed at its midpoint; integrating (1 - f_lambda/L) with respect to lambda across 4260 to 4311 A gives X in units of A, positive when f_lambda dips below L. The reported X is 2.85 A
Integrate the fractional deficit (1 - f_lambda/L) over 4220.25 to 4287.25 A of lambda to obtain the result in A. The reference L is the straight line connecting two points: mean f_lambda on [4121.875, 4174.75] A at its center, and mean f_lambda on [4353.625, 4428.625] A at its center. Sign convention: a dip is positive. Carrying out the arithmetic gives 2.68 A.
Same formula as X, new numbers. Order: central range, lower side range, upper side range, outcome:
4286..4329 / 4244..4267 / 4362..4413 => 1.6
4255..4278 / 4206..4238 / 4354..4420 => 0.0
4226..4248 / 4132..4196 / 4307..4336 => 0.5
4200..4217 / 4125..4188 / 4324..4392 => 1.1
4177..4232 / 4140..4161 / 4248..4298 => 2.6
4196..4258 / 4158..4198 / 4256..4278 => 1.1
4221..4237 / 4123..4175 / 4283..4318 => 0.4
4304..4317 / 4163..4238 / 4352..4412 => 1.2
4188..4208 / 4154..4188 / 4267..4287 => 1.2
